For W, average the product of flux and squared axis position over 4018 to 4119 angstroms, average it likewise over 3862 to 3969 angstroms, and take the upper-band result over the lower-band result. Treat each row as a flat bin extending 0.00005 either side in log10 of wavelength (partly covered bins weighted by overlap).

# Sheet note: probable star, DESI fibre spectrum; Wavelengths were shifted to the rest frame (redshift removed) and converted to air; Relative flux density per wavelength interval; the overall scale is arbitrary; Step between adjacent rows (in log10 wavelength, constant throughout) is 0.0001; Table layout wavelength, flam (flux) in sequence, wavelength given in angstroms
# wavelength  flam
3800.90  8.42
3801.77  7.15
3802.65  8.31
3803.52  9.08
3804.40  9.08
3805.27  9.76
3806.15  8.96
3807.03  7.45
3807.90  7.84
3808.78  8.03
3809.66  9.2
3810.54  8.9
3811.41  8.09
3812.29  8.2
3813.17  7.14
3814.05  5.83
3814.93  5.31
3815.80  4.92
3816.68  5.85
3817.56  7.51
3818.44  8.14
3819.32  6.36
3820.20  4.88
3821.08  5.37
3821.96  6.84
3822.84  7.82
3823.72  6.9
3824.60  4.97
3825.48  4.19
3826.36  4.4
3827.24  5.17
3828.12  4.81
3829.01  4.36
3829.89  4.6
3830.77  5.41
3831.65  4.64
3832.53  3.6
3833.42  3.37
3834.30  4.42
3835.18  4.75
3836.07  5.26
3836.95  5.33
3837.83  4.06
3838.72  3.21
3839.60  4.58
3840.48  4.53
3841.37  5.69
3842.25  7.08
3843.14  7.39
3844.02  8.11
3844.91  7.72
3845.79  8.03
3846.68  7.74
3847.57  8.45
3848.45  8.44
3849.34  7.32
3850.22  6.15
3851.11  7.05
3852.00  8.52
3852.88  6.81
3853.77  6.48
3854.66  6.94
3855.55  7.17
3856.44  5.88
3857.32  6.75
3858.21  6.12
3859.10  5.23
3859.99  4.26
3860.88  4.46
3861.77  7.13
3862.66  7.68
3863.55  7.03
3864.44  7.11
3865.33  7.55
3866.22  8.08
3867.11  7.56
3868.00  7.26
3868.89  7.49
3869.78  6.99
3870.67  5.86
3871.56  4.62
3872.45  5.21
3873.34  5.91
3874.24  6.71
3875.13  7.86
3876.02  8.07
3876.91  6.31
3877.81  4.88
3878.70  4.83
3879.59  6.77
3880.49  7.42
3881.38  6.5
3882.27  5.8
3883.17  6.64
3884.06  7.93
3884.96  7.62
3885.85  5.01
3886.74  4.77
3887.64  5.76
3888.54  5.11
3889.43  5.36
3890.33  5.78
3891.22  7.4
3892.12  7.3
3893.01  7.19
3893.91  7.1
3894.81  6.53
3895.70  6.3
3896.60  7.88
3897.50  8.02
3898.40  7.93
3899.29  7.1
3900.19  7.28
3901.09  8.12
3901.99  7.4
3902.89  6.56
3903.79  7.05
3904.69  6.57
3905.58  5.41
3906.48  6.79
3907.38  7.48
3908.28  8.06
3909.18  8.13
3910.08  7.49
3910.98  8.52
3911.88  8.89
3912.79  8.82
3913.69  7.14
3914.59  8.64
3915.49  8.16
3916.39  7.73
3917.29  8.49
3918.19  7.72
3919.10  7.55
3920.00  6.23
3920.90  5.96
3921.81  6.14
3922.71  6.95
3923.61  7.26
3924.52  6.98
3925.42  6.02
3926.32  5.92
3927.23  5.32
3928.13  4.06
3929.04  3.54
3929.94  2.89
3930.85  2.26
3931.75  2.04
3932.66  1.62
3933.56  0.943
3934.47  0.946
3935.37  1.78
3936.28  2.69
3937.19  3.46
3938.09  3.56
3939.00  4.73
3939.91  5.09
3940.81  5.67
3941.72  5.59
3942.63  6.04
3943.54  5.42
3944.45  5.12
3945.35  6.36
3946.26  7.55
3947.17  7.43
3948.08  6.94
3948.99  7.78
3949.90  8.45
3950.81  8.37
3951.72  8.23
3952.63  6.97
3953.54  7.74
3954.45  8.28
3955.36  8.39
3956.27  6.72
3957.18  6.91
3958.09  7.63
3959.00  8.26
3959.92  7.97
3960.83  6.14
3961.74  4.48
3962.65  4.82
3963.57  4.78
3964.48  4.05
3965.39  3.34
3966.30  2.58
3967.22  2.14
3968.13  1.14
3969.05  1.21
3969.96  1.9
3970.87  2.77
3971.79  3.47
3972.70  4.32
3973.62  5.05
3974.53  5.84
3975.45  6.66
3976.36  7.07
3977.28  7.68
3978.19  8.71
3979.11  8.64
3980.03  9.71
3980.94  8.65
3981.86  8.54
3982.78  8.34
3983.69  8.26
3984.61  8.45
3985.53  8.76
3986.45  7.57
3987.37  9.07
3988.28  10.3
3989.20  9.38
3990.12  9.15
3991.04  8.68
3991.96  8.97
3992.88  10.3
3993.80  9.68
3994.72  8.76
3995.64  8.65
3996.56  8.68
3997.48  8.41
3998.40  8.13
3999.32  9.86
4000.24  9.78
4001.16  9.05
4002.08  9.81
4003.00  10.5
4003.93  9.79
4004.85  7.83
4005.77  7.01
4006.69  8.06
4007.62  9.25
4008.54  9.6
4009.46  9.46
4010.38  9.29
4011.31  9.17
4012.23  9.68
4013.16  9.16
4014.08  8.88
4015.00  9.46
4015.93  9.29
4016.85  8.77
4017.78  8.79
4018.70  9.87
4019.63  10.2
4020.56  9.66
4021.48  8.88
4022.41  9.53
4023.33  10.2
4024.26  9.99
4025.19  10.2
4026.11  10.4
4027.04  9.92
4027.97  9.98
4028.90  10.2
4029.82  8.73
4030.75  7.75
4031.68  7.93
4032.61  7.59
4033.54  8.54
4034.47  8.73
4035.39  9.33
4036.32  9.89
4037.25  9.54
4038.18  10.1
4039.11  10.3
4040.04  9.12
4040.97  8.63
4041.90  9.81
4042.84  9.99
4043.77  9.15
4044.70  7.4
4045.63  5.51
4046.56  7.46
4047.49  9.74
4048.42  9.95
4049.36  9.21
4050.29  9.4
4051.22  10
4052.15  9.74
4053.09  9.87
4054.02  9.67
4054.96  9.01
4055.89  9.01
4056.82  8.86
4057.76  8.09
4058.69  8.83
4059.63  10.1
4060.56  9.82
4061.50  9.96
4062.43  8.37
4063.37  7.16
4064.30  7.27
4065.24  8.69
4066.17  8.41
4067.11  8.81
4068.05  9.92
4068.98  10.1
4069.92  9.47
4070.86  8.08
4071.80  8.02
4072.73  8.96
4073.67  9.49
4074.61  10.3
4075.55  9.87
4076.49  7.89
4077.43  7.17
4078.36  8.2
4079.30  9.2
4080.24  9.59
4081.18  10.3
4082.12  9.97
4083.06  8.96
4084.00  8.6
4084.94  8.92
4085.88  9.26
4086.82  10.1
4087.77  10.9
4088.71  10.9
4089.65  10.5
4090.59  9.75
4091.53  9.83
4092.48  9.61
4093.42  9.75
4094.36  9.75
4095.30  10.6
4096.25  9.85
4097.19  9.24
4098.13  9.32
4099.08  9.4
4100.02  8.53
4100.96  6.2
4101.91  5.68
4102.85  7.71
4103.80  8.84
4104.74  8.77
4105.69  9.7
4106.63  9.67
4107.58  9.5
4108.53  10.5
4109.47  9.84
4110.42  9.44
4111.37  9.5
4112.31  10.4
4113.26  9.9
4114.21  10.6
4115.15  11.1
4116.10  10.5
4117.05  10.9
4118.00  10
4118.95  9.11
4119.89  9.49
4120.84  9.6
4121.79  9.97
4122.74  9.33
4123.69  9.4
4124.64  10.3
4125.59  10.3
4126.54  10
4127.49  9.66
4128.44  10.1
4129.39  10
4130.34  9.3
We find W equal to 1.62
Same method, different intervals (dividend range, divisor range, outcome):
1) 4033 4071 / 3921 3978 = 1.83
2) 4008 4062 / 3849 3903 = 1.51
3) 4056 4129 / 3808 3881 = 1.68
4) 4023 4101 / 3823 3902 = 1.62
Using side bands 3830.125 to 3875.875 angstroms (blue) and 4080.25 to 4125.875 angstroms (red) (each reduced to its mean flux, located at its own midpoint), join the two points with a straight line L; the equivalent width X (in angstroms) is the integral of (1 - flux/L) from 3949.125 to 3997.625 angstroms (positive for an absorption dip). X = 5.8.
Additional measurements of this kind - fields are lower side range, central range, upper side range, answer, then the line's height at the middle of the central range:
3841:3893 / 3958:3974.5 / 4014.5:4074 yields 7.9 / 8.06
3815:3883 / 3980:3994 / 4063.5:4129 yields -1.7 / 7.97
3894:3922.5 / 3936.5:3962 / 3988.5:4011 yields 4.9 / 8.17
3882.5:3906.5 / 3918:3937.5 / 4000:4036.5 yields 7.8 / 7.41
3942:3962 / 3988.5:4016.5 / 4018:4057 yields -2.5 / 8.4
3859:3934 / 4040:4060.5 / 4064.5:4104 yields -0.9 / 8.66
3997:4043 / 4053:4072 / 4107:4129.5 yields 1.3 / 9.58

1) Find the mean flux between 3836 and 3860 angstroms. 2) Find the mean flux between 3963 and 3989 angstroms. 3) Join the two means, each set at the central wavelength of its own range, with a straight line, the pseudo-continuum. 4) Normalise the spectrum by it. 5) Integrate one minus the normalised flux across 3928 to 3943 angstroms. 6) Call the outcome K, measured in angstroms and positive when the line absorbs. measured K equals 7.0 angstroms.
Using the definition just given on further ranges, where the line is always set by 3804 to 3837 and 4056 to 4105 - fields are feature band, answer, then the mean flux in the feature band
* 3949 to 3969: 4.5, 6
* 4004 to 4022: -1.6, 9.09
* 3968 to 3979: 4.2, 4.88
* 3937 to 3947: 2.8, 5.44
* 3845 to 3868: -1.1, 6.97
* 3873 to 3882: 0.5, 6.52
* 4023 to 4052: -1.9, 9.18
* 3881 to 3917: 0.1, 7.09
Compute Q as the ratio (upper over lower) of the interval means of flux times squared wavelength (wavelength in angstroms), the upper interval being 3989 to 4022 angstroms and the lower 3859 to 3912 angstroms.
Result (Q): 1.4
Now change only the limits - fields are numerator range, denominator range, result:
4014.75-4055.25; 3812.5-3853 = 1.73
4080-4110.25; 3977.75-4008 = 1.10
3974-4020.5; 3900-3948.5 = 1.56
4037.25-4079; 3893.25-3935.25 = 1.52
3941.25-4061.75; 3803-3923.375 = 1.31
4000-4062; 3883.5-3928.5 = 1.41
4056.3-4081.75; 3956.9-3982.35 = 1.70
